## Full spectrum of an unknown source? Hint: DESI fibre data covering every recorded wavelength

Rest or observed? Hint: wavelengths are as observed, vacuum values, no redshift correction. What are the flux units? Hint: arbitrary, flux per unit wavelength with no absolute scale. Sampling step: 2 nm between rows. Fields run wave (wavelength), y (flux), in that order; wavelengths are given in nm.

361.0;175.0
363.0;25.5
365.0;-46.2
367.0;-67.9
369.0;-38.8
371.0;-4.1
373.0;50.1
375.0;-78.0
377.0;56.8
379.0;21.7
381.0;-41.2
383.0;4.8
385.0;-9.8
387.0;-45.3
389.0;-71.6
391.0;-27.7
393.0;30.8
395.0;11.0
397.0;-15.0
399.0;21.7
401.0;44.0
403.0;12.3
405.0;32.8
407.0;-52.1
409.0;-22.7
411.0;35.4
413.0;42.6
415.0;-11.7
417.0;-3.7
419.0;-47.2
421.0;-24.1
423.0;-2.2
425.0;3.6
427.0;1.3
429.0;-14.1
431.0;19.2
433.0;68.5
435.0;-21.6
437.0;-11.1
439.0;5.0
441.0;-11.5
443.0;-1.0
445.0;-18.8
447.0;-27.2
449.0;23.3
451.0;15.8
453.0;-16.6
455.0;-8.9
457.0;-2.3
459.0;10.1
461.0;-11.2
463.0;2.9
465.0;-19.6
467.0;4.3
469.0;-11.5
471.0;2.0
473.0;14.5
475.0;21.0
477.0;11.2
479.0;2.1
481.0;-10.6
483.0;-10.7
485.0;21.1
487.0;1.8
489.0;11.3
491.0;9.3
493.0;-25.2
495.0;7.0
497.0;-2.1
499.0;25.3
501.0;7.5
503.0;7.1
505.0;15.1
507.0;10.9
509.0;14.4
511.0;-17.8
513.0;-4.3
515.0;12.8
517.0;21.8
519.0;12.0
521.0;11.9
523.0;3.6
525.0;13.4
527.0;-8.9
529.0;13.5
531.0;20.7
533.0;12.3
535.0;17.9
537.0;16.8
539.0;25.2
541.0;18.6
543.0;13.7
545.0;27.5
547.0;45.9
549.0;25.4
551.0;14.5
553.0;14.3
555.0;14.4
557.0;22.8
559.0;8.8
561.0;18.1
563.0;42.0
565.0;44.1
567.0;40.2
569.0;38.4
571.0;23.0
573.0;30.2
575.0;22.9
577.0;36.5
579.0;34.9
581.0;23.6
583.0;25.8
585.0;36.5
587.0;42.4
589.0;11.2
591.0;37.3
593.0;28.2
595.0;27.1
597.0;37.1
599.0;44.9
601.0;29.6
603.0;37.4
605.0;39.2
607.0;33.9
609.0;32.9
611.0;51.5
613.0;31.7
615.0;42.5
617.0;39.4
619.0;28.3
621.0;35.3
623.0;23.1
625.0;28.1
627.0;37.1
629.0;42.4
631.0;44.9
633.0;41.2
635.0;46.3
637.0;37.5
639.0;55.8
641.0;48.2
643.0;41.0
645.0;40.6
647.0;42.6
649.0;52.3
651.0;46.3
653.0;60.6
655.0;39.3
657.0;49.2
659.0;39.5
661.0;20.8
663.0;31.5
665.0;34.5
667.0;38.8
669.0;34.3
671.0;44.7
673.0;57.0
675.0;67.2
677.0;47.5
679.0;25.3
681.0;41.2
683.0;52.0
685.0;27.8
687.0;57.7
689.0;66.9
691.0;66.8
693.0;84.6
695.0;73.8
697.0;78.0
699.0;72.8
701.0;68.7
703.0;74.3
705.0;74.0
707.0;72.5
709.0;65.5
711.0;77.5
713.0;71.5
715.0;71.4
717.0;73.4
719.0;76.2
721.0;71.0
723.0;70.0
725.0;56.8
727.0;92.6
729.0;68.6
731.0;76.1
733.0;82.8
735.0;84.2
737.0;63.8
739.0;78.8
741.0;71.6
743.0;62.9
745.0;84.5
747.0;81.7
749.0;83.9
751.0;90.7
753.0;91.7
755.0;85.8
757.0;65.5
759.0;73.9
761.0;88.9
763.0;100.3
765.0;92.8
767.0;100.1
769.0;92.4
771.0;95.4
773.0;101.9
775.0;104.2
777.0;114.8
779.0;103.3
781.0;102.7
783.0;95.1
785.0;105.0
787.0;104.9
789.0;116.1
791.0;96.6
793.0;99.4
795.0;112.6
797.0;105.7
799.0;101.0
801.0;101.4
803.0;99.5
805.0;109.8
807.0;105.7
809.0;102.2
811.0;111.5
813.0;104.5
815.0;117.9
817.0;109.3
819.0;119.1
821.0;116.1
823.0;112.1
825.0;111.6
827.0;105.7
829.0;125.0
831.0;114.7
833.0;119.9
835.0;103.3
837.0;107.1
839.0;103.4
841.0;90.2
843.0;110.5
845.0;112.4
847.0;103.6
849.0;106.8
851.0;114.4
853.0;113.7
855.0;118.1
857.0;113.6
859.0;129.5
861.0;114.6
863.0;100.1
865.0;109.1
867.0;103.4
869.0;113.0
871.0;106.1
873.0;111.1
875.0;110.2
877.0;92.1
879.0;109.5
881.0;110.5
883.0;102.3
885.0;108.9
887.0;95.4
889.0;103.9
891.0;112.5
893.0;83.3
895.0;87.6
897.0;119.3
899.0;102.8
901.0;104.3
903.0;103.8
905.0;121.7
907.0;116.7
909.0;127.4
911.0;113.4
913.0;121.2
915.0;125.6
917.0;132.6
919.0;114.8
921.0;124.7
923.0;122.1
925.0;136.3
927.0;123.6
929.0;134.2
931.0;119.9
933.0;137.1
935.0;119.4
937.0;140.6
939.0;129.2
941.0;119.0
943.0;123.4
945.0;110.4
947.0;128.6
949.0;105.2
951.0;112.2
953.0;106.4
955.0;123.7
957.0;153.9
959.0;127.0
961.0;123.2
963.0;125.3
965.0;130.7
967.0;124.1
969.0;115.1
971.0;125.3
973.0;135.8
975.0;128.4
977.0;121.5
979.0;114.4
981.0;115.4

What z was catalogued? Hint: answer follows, 0.726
